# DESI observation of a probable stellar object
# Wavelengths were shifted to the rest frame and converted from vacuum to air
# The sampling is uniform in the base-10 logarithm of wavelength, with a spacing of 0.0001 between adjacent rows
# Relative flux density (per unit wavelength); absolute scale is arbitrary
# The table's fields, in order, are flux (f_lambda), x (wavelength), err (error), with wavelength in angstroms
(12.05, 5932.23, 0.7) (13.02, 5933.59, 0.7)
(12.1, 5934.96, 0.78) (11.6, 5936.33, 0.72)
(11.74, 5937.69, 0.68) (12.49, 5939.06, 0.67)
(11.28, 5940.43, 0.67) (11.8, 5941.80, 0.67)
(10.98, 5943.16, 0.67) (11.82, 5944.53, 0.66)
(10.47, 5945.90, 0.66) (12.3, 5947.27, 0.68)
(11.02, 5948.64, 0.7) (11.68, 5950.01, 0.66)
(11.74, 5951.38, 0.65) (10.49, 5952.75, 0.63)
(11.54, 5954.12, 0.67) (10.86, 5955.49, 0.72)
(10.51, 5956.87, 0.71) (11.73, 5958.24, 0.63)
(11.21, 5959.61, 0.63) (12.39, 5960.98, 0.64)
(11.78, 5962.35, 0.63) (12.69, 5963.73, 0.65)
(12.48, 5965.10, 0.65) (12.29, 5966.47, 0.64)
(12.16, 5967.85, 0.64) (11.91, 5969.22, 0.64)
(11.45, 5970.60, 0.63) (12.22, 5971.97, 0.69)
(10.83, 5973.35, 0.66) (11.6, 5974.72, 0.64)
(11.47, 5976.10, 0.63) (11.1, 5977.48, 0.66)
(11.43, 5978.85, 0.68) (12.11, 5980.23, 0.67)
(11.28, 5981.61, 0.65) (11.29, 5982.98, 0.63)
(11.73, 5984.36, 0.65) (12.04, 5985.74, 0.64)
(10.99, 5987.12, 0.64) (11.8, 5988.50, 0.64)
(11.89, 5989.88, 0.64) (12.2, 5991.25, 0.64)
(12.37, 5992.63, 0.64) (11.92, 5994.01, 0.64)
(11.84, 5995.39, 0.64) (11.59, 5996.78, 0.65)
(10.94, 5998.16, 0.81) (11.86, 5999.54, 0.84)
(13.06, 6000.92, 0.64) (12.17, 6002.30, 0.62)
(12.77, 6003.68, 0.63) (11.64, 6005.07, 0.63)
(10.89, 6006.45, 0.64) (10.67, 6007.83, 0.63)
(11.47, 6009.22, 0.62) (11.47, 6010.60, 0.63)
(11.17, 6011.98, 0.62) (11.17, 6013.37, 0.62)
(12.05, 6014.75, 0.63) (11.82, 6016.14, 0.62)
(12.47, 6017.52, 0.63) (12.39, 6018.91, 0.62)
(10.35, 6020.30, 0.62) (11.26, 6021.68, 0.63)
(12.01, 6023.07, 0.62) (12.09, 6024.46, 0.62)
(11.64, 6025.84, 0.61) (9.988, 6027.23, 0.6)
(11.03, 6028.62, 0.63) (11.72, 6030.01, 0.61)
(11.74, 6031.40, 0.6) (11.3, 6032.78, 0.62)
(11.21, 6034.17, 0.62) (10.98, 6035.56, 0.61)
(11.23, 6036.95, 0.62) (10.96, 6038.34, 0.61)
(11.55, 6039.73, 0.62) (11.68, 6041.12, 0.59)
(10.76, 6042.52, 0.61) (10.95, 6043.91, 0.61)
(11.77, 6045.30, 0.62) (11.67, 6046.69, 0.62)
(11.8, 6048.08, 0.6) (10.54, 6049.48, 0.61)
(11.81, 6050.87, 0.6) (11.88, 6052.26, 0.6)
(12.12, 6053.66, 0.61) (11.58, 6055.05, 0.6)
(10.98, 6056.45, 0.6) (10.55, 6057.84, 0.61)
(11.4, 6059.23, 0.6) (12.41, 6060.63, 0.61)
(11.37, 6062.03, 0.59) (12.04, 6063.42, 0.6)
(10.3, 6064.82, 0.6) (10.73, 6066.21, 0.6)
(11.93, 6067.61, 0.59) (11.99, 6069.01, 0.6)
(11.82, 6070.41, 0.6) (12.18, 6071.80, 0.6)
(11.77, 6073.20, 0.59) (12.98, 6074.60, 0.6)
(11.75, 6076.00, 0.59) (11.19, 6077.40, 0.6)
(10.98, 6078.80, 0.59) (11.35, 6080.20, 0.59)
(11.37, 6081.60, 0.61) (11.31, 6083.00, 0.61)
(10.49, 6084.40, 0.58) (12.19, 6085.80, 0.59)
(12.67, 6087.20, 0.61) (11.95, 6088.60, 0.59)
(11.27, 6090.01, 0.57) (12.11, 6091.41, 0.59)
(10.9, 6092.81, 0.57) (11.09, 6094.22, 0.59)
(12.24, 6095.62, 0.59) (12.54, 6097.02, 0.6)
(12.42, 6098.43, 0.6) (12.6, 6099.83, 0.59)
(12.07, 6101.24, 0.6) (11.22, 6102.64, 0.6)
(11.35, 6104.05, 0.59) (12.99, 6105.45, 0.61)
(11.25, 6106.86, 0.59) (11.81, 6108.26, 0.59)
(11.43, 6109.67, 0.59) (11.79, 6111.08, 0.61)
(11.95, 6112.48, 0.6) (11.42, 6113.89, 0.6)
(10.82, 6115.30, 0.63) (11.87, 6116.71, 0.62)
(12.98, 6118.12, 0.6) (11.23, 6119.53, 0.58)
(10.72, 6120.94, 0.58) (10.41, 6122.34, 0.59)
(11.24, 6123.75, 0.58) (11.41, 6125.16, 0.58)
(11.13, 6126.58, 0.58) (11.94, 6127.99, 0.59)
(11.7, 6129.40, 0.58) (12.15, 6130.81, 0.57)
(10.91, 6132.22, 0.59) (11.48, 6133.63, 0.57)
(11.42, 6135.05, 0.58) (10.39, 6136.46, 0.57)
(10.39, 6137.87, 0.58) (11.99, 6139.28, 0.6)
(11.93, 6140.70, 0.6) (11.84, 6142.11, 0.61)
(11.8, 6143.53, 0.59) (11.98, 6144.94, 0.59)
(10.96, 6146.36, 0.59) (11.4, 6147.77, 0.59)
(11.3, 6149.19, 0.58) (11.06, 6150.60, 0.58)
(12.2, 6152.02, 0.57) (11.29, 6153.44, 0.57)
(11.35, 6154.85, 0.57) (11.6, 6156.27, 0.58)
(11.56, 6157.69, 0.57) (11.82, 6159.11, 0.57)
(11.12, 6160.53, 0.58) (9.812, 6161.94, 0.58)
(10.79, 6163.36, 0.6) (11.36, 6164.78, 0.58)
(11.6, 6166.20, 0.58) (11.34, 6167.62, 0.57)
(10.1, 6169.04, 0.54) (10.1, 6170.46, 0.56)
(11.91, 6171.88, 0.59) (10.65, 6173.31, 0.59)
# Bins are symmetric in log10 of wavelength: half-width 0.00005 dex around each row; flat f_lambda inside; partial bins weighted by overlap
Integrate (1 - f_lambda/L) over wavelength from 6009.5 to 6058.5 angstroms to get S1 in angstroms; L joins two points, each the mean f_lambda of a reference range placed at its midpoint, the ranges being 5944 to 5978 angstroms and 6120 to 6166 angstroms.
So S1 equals 0.3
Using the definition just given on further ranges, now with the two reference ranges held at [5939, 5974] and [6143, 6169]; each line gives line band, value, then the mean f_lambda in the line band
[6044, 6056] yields -0.13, 11.6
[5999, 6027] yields -0.41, 11.7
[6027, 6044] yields 0.43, 11.2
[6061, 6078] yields -0.36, 11.7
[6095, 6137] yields -0.94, 11.6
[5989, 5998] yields -0.27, 11.9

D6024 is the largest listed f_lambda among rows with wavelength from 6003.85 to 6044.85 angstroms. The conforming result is 12.47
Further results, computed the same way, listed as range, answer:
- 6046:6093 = 12.98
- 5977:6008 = 13.06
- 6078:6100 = 12.67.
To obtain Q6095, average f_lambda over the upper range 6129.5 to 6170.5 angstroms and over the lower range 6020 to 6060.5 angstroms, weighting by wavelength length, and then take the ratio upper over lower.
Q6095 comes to 1.00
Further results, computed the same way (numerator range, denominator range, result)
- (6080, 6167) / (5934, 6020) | 0.99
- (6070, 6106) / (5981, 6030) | 1.01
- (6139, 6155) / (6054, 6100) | 1.00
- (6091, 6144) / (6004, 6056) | 1.01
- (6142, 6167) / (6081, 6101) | 0.96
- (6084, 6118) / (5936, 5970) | 1.01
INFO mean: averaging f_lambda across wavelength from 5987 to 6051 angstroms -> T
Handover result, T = 11.5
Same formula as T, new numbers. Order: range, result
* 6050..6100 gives 11.7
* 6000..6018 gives 11.8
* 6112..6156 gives 11.4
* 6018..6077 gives 11.5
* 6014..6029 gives 11.6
